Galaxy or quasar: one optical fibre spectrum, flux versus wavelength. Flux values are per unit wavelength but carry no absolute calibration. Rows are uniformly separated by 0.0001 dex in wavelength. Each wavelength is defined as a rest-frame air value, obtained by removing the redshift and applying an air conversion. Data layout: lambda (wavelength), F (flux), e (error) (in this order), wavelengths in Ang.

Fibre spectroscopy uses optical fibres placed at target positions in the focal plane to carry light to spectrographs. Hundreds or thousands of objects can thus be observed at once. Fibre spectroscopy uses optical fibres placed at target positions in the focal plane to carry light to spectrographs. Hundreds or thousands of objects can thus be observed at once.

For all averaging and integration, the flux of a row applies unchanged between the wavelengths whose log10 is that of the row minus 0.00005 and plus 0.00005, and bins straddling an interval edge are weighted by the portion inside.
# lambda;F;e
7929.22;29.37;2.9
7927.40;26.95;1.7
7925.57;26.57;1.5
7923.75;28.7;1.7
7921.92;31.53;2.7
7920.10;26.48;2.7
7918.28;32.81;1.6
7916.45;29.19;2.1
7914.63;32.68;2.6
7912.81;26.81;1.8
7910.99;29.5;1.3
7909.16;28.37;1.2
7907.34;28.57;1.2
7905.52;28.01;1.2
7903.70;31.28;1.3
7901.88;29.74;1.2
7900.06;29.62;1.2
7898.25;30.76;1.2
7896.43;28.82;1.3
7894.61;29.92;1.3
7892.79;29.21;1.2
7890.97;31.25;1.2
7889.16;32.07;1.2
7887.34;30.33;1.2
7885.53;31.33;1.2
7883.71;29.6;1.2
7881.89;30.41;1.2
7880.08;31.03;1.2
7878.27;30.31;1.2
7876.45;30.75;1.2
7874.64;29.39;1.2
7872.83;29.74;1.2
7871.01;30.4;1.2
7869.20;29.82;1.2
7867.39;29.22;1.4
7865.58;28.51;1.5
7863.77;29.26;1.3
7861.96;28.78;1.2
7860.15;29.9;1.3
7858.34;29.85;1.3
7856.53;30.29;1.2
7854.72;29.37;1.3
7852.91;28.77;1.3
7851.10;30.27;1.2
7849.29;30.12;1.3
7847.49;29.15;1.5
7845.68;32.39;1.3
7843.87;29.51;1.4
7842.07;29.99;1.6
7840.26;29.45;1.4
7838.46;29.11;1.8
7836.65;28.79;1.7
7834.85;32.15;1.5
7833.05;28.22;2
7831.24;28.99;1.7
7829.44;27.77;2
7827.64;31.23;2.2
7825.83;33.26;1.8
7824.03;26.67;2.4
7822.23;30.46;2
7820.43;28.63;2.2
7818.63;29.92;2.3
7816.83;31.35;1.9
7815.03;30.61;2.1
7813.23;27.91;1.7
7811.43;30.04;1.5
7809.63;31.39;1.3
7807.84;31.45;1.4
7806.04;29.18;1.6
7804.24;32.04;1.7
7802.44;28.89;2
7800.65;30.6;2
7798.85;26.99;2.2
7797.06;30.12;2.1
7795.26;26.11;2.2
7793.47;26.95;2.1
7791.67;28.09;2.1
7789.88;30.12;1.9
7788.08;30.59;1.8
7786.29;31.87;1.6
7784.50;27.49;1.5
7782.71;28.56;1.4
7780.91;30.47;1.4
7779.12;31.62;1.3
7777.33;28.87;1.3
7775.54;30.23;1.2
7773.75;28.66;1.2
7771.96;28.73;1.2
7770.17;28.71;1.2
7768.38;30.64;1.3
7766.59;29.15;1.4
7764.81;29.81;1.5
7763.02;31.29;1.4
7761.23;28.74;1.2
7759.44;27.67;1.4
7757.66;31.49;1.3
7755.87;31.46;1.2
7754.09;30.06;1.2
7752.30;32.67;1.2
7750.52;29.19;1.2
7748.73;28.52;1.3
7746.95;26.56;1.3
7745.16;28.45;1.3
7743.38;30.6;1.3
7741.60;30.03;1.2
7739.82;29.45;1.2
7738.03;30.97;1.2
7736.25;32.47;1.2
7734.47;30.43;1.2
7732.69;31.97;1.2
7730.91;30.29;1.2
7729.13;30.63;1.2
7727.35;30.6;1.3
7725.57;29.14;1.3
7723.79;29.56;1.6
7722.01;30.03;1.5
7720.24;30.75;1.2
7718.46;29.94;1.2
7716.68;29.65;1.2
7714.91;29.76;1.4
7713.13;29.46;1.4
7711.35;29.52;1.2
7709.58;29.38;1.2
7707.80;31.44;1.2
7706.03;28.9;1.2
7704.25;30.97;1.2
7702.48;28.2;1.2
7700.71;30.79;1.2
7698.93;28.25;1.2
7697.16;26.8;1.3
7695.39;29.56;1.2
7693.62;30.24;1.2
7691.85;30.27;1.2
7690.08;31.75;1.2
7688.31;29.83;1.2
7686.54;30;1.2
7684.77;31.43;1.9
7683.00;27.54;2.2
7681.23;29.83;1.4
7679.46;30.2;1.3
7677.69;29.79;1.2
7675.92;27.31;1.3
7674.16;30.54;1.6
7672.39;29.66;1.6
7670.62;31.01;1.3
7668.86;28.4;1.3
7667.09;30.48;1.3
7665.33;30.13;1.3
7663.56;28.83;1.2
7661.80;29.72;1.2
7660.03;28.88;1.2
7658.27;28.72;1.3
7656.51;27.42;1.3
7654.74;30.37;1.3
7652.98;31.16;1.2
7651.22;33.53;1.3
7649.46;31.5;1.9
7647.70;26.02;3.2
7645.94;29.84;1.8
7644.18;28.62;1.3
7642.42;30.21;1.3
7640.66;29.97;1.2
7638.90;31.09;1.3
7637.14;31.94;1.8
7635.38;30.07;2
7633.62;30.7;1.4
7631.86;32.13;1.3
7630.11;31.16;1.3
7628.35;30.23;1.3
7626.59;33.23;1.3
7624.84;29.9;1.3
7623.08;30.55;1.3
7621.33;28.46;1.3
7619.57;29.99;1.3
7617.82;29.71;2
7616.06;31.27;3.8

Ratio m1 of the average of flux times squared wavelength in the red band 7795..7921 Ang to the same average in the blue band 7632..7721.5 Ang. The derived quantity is 1.0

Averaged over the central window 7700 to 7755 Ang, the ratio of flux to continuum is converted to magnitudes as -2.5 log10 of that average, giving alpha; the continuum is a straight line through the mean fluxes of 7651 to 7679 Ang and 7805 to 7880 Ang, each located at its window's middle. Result -0.01 mag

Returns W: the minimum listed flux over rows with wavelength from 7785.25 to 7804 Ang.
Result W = 26.11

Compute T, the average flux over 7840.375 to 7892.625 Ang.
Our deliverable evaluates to 30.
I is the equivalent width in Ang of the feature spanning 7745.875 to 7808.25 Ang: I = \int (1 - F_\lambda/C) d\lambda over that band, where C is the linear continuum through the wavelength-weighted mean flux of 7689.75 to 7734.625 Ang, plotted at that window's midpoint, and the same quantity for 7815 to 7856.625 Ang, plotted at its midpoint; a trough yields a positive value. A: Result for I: 0.7 Ang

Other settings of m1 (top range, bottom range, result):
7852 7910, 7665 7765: 1.04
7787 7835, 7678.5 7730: 1.02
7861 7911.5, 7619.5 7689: 1.06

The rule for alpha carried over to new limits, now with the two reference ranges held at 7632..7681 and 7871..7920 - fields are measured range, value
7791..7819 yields 0.017 mag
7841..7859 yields 0.001 mag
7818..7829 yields 0.001 mag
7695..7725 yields 0.012 mag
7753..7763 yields -0.004 mag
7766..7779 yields 0.019 mag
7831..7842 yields 0.017 mag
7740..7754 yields 0.017 mag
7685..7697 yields -0.009 mag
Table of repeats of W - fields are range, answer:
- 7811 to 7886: 26.67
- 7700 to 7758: 26.56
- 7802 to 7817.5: 27.91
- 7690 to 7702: 26.8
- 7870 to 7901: 28.82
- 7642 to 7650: 26.02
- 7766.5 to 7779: 28.66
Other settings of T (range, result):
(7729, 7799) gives 29.7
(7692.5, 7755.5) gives 29.9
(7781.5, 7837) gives 29.6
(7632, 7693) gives 29.9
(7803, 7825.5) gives 30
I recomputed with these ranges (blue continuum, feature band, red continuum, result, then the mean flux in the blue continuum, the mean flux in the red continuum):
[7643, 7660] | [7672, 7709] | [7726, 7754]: 0.26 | 29.7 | 30.2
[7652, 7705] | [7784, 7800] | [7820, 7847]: 0.52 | 29.6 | 29.8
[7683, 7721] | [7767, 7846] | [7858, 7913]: 0.44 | 29.8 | 29.8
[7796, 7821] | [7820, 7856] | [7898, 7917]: 0.07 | 29.9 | 29.5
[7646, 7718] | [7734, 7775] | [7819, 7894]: -0.05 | 29.7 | 29.9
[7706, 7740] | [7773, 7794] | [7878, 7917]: 0.45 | 30.3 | 30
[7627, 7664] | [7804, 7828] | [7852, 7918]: -0.25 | 30.2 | 29.8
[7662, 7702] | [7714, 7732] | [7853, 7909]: -0.21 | 29.7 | 29.9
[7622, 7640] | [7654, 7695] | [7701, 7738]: 1.29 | 31.1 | 30.2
